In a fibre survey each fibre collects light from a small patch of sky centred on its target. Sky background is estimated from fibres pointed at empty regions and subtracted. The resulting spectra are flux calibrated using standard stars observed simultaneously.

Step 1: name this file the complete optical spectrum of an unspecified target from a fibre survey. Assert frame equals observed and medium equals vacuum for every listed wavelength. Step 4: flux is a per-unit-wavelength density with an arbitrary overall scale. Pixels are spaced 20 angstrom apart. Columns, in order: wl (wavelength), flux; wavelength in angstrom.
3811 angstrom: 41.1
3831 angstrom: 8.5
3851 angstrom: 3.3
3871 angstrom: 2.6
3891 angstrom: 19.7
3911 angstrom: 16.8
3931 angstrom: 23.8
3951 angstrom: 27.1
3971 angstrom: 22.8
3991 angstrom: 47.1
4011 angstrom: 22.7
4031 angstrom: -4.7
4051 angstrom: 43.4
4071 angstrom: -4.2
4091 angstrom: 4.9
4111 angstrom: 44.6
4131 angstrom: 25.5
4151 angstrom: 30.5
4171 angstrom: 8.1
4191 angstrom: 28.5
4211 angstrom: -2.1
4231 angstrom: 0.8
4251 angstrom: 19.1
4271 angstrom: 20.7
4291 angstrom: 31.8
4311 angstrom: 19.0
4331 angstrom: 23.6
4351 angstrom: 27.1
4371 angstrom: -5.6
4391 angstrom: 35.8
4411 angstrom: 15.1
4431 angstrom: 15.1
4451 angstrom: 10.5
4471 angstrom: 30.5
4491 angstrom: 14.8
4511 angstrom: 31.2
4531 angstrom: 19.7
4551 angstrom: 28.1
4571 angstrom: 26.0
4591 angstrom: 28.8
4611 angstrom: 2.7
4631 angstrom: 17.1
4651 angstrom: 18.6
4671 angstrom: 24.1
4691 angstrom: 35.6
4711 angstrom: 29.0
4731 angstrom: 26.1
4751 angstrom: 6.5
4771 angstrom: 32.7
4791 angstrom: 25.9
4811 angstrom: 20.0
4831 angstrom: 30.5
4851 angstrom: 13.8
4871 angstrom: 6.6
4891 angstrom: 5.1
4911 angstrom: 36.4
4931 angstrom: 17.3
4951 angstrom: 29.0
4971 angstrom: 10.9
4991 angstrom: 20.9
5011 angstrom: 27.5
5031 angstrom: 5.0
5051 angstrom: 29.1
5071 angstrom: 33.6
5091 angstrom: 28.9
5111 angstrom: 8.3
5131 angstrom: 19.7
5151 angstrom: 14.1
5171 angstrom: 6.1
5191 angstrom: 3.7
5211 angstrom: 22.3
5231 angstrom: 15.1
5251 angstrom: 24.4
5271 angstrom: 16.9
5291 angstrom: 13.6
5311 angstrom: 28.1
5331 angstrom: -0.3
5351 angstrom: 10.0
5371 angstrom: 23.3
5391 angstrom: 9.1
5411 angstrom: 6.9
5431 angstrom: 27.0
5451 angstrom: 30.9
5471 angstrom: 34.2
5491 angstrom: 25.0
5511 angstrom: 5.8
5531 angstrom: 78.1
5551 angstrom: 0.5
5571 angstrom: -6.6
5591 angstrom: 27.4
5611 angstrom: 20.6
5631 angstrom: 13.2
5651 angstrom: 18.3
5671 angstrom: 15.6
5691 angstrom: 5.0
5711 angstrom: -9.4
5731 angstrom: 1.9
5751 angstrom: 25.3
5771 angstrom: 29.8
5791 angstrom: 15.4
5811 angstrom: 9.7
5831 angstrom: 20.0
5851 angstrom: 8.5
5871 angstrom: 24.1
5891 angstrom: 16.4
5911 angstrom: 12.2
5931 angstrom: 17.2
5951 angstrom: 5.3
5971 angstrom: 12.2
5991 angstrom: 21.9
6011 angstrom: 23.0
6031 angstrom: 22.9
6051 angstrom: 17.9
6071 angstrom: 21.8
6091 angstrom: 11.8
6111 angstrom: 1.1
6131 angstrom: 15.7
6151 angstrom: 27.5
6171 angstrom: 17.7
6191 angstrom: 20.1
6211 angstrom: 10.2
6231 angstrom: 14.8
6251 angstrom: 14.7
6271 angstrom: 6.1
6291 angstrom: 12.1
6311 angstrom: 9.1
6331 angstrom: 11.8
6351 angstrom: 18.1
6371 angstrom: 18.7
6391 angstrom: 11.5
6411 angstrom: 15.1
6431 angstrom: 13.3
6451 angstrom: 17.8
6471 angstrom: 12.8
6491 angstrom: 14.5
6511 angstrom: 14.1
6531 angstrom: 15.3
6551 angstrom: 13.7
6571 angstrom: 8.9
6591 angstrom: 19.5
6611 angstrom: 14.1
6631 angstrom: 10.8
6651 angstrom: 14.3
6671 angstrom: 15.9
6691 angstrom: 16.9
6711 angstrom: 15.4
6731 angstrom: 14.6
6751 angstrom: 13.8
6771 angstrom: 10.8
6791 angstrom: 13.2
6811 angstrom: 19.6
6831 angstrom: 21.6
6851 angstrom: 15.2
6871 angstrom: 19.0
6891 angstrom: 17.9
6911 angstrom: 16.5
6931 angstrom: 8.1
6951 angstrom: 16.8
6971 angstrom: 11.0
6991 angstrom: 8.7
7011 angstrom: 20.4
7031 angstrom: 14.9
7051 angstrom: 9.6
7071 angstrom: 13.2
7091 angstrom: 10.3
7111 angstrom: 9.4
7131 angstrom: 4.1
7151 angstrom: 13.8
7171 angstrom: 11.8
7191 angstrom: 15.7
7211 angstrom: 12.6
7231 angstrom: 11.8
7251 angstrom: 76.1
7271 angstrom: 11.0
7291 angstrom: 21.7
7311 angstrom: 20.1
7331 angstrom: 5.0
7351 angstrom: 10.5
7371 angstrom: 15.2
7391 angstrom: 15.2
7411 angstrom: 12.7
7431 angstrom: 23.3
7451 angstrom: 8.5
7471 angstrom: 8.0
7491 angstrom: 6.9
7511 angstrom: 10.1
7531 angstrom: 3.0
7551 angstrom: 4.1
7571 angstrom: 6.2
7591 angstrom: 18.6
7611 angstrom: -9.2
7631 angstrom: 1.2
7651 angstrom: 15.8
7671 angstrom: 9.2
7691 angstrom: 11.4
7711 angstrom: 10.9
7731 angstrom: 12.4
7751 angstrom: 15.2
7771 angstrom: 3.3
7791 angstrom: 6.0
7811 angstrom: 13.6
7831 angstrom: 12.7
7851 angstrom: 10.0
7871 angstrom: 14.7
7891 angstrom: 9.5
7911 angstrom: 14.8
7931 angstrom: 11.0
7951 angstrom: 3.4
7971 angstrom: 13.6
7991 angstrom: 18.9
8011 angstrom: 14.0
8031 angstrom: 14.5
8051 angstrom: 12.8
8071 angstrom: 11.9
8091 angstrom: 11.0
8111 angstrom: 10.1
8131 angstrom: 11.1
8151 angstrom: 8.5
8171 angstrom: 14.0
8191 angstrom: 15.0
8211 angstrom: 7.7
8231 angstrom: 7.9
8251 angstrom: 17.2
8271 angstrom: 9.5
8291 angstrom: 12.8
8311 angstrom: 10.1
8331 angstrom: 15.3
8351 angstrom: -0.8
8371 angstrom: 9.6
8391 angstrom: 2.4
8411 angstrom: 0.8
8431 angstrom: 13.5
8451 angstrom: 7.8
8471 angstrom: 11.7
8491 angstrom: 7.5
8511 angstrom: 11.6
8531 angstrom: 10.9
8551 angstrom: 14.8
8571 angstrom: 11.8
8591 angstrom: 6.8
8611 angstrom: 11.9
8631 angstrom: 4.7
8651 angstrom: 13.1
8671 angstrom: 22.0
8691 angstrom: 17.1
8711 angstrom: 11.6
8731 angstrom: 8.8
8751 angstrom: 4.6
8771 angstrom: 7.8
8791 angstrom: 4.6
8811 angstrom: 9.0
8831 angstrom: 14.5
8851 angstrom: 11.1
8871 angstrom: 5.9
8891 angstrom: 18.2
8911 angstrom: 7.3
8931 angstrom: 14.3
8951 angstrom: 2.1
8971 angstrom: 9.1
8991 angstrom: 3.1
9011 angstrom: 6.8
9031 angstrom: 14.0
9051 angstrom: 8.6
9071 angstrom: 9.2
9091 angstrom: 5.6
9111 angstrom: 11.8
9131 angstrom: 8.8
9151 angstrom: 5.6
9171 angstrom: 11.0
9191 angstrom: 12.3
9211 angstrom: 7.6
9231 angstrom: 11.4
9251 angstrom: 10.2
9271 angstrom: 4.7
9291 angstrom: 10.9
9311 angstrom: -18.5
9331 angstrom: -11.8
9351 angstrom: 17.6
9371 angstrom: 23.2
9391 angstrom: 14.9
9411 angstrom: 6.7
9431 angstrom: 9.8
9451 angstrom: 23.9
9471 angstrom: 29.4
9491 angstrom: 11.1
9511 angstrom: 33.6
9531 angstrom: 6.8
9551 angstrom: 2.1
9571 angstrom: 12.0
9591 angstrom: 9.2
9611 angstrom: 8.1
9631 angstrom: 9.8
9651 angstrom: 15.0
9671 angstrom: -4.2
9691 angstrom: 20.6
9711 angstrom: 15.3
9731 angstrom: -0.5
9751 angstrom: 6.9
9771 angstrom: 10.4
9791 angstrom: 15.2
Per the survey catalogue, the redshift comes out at 0.10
